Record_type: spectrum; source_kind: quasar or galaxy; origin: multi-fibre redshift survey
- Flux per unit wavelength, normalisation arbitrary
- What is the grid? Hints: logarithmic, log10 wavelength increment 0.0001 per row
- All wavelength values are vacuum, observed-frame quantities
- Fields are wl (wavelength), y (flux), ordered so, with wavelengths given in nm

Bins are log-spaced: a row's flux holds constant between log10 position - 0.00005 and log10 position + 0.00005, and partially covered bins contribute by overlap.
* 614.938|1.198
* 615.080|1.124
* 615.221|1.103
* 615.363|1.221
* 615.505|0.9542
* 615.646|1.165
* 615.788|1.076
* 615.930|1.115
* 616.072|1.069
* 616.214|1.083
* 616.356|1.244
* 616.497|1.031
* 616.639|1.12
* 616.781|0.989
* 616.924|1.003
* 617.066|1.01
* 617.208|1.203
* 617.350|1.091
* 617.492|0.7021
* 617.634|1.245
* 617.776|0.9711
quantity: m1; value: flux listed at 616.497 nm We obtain 1.031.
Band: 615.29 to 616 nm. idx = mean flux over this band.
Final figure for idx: 1.11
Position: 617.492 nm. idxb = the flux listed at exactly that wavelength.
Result 0.7021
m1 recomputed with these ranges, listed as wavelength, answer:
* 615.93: 1.115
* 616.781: 0.989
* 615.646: 1.165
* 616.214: 1.083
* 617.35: 1.091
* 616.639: 1.12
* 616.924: 1.003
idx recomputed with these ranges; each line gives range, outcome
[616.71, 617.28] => 1.05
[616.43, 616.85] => 1.05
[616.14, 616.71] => 1.12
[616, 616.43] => 1.13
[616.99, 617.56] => 1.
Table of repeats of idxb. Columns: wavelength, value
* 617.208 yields 1.203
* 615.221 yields 1.103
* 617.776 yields 0.9711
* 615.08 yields 1.124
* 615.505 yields 0.9542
